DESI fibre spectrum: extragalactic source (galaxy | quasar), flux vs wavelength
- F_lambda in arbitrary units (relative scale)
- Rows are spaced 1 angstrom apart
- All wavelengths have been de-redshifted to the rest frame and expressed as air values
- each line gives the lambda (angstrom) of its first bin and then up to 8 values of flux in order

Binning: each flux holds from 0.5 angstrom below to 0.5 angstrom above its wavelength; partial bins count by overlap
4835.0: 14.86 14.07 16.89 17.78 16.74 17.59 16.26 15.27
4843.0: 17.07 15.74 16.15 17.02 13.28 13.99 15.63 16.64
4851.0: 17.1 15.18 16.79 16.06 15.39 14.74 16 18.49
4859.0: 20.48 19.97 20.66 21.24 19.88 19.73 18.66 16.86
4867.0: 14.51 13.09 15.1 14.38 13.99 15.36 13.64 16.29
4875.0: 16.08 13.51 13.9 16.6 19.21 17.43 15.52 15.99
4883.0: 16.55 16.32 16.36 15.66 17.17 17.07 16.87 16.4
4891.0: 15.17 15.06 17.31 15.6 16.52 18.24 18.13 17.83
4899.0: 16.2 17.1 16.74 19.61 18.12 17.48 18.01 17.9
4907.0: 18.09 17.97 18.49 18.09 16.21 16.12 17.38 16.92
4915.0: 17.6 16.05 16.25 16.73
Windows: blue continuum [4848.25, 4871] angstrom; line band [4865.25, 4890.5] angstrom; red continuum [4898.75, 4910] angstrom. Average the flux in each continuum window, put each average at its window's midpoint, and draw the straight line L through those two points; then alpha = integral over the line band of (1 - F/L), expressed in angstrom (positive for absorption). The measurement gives 2.29 angstrom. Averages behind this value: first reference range 17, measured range 15.8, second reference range 17.8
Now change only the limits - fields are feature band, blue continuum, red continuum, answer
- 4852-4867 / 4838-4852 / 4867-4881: -2.23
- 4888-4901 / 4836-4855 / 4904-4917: 0.25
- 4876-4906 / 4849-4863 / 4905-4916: 1.20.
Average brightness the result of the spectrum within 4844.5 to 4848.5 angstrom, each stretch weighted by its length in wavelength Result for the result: 15.1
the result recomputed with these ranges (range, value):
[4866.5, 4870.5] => 14.3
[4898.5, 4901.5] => 16.7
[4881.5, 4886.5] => 16.2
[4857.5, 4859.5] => 19.5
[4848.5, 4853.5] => 16.3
